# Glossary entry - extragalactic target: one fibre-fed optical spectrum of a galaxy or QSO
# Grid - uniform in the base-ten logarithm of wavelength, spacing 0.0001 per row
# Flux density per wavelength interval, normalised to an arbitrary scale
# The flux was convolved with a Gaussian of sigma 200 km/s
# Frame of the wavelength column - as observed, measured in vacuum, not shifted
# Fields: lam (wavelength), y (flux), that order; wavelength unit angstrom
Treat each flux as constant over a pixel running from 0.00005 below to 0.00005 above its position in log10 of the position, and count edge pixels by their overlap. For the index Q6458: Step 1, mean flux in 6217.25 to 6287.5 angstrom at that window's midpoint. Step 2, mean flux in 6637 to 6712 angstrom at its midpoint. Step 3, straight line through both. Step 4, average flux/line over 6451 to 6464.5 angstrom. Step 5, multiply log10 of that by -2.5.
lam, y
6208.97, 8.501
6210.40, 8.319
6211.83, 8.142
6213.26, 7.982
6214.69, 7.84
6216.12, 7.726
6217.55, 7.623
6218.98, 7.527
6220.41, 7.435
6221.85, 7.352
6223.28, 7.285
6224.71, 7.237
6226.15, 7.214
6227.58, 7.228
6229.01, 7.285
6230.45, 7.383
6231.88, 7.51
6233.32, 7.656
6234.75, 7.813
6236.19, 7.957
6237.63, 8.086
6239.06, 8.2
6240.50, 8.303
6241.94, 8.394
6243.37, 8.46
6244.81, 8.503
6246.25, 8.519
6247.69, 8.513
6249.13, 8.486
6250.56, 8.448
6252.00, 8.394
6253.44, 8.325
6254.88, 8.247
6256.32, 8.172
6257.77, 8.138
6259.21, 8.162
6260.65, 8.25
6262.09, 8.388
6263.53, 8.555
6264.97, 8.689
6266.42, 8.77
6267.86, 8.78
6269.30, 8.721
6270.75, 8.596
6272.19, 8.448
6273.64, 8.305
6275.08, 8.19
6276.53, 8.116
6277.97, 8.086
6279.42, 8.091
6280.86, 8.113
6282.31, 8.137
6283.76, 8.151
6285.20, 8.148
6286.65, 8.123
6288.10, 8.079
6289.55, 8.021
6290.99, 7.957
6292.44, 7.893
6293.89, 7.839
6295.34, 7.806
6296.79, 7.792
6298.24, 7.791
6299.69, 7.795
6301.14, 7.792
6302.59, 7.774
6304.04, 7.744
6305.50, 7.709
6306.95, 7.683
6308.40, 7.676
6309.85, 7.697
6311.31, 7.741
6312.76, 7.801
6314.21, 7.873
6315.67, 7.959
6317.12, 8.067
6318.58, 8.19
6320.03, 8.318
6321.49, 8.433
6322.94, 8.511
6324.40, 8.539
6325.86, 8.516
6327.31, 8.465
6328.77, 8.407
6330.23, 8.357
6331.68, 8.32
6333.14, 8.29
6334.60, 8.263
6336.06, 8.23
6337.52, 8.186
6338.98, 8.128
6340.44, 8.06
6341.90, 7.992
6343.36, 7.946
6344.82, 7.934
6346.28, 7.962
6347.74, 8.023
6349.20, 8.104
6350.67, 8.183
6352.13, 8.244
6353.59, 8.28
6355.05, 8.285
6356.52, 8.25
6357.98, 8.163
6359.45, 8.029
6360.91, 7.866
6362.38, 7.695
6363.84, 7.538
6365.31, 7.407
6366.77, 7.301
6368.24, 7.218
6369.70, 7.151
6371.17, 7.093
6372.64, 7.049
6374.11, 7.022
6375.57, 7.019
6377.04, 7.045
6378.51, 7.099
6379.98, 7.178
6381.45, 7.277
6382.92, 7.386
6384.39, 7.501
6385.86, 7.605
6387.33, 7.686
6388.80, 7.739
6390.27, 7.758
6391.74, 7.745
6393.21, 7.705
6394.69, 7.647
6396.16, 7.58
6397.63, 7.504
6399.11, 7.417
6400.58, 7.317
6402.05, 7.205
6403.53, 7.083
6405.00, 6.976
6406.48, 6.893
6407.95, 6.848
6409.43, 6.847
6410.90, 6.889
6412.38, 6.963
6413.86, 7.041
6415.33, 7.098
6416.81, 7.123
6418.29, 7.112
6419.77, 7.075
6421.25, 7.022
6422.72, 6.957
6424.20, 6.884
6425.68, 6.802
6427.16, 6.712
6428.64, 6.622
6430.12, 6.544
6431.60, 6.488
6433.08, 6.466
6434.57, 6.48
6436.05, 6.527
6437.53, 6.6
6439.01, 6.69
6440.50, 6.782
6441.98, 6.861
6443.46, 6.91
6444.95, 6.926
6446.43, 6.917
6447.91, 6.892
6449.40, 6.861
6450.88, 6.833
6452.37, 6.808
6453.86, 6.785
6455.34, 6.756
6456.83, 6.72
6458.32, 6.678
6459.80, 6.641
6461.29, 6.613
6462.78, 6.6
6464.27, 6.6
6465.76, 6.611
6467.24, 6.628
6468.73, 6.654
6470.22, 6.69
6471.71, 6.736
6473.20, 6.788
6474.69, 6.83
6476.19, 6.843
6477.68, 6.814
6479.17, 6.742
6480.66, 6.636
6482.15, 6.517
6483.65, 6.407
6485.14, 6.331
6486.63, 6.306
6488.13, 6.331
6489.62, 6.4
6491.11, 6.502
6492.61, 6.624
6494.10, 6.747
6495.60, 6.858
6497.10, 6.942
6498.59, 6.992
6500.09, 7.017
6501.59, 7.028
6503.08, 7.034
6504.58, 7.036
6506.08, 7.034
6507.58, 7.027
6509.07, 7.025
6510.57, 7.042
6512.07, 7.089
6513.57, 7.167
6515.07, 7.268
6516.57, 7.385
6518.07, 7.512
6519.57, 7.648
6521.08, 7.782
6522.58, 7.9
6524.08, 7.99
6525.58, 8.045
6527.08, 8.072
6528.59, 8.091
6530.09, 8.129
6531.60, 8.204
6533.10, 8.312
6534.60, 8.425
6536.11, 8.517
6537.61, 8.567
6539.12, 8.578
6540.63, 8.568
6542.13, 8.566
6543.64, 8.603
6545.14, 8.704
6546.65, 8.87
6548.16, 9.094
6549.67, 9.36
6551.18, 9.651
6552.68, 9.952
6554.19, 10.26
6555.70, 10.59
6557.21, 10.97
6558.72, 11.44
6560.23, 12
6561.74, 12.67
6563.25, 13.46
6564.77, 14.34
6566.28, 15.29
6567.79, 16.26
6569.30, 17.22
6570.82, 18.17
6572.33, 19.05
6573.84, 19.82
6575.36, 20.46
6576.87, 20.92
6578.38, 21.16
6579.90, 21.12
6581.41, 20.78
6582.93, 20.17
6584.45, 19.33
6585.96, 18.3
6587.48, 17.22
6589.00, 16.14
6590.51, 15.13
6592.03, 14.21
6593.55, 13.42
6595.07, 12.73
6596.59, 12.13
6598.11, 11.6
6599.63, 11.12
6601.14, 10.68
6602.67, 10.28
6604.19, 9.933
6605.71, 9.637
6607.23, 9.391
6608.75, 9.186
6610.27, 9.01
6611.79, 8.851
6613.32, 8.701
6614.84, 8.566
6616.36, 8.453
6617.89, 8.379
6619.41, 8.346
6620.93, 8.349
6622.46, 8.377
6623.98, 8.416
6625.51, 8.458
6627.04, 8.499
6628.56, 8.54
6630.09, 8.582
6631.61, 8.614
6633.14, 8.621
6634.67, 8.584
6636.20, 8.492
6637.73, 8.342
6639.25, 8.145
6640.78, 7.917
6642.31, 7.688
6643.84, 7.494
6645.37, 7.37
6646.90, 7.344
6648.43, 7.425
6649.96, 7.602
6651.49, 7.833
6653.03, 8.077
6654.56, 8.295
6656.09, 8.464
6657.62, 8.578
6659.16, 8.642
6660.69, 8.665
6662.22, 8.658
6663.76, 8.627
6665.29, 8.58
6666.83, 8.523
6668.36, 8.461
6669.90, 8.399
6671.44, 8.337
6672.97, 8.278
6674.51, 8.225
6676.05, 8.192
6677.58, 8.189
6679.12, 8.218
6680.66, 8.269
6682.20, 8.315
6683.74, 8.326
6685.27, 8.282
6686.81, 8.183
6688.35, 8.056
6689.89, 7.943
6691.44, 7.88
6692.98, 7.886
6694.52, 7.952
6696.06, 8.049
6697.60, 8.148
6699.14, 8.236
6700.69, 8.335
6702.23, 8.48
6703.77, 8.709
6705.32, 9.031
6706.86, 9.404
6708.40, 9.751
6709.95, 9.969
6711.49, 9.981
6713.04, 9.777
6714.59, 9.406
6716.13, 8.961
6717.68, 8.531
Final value 0.22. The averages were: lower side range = 8.1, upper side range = 8.32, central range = 6.7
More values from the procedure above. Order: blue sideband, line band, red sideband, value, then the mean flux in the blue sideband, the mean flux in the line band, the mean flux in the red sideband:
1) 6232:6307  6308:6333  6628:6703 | 0.00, 8.17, 8.18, 8.21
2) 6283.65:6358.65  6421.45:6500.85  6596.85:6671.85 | 0.24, 8.07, 6.7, 8.66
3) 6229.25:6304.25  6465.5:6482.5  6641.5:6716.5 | 0.23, 8.16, 6.72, 8.4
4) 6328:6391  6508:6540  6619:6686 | 0.03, 7.77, 7.84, 8.26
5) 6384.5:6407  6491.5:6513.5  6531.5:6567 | 0.32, 7.46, 6.96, 10.2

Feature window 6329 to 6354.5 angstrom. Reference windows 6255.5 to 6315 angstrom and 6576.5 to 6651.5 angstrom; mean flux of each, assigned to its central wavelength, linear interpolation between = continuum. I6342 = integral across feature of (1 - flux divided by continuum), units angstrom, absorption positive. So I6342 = 1.33 angstrom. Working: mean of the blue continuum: 8.09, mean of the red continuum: 11.1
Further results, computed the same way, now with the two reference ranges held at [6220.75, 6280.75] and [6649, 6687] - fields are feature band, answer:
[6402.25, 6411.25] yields 1.38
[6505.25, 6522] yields 1.98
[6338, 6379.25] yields 2.31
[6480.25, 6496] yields 3.32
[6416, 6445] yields 5.07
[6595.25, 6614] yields -4.15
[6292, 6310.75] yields 0.88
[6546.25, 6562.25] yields -4.20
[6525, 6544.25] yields -0.23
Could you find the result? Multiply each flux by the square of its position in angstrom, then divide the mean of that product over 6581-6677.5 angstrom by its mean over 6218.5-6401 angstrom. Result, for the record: 1.37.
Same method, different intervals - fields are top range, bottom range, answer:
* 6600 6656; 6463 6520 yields 1.30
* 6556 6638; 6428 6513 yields 1.96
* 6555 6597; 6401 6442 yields 2.49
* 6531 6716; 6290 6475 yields 1.51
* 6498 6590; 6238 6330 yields 1.51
